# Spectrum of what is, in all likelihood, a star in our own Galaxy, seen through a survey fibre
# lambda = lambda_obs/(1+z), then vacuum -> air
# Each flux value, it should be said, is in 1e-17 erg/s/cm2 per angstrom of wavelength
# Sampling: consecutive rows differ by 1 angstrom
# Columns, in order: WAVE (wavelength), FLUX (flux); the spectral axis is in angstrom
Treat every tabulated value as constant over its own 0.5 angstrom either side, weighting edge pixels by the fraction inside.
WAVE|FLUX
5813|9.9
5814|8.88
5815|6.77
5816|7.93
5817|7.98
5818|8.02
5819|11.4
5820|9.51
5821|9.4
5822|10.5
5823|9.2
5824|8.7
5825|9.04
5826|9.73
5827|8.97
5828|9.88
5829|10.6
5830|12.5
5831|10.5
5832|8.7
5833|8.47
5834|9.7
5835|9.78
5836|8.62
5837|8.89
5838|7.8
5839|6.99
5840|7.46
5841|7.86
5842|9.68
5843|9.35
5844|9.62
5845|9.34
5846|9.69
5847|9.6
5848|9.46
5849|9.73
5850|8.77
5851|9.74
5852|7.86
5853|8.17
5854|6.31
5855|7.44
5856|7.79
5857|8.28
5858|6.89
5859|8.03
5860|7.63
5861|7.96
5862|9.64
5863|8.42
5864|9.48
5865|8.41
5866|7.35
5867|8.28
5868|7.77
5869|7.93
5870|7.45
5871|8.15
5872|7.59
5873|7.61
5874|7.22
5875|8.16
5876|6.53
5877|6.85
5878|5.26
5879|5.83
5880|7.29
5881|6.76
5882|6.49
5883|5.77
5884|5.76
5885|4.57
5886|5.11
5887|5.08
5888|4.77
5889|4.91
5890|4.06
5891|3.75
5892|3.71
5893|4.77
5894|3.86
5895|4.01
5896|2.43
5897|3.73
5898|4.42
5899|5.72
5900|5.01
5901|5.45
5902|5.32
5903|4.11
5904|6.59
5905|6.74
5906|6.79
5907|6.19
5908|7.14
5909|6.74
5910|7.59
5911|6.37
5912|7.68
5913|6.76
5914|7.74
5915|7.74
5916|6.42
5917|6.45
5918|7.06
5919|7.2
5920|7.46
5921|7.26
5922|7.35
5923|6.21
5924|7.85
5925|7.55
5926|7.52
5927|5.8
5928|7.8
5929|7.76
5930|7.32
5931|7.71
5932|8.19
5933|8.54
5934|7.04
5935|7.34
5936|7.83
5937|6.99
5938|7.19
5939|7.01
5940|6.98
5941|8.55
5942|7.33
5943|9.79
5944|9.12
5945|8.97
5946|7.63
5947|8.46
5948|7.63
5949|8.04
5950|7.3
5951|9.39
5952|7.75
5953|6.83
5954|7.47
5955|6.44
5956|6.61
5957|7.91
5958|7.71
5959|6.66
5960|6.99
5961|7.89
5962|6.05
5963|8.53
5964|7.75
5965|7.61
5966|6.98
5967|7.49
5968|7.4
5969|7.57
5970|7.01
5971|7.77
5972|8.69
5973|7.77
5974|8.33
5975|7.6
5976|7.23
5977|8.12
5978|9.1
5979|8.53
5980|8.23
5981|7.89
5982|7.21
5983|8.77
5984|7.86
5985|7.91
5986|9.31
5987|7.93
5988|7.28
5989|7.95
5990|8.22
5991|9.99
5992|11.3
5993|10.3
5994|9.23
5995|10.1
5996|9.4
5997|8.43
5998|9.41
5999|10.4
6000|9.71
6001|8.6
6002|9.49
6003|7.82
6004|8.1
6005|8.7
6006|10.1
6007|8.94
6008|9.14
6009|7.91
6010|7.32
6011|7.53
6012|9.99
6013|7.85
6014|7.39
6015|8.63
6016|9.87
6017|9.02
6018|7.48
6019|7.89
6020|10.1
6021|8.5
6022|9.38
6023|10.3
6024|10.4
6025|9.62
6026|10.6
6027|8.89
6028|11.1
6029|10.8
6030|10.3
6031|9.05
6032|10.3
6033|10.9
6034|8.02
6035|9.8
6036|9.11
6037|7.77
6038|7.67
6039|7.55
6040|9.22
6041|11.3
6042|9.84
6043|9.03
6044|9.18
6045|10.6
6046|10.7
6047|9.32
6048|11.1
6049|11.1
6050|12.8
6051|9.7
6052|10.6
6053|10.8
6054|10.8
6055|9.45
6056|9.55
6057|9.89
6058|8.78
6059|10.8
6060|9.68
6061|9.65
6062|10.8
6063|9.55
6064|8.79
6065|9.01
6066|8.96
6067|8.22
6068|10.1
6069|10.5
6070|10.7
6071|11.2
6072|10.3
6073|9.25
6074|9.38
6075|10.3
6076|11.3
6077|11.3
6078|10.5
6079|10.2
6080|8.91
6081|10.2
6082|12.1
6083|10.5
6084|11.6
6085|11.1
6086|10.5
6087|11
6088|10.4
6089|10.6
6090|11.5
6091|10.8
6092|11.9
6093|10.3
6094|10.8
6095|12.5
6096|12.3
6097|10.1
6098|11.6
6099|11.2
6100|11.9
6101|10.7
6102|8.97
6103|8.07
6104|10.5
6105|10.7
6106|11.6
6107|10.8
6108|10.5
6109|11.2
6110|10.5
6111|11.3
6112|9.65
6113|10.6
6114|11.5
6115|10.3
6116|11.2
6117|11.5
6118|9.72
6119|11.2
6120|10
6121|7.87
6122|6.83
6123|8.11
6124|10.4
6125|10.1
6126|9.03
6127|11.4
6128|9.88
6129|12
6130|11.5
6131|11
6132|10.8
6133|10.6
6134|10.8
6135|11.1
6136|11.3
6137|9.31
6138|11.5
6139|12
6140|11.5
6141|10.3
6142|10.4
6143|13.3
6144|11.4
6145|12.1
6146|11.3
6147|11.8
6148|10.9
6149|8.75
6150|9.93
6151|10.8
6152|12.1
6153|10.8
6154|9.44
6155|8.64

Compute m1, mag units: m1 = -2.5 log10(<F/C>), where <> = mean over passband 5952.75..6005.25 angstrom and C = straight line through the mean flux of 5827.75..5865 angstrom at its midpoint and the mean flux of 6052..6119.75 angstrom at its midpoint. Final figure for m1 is 0.19 mag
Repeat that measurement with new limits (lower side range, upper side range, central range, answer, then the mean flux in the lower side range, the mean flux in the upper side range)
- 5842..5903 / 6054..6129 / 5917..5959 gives 0.05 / 6.87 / 10.3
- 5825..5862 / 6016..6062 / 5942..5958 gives 0.18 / 8.84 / 9.76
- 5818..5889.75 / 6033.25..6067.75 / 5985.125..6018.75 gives 0.05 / 8.15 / 9.69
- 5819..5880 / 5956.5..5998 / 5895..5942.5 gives 0.23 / 8.55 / 8.16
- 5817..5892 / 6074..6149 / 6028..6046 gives 0.05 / 8.02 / 10.7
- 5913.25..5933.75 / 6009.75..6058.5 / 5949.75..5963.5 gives 0.08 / 7.34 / 9.54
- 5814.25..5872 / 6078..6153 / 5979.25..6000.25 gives 0.11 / 8.75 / 10.7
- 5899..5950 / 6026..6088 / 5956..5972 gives 0.09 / 7.21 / 10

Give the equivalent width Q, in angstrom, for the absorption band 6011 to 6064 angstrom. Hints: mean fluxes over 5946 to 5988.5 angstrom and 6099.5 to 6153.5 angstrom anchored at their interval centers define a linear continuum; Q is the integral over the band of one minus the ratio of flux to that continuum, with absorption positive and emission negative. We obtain -3.7 angstrom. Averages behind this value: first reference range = 7.74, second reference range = 10.6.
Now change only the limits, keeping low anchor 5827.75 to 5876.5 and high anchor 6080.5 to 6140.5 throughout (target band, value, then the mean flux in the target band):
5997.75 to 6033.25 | 2.51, 9.2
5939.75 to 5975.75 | 6.46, 7.72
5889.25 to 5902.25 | 6.70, 4.32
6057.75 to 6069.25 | 0.80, 9.57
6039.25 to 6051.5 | -0.16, 10.3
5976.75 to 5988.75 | 1.80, 8.17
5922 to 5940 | 3.56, 7.38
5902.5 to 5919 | 4.13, 6.77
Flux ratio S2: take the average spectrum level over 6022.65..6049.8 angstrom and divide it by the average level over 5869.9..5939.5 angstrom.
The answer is 1.54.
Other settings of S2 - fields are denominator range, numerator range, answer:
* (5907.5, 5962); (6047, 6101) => 1.41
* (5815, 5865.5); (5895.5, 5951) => 0.79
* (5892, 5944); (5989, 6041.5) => 1.38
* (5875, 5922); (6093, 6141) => 1.81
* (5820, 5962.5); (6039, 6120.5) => 1.40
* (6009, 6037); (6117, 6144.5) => 1.14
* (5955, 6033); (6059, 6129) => 1.21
